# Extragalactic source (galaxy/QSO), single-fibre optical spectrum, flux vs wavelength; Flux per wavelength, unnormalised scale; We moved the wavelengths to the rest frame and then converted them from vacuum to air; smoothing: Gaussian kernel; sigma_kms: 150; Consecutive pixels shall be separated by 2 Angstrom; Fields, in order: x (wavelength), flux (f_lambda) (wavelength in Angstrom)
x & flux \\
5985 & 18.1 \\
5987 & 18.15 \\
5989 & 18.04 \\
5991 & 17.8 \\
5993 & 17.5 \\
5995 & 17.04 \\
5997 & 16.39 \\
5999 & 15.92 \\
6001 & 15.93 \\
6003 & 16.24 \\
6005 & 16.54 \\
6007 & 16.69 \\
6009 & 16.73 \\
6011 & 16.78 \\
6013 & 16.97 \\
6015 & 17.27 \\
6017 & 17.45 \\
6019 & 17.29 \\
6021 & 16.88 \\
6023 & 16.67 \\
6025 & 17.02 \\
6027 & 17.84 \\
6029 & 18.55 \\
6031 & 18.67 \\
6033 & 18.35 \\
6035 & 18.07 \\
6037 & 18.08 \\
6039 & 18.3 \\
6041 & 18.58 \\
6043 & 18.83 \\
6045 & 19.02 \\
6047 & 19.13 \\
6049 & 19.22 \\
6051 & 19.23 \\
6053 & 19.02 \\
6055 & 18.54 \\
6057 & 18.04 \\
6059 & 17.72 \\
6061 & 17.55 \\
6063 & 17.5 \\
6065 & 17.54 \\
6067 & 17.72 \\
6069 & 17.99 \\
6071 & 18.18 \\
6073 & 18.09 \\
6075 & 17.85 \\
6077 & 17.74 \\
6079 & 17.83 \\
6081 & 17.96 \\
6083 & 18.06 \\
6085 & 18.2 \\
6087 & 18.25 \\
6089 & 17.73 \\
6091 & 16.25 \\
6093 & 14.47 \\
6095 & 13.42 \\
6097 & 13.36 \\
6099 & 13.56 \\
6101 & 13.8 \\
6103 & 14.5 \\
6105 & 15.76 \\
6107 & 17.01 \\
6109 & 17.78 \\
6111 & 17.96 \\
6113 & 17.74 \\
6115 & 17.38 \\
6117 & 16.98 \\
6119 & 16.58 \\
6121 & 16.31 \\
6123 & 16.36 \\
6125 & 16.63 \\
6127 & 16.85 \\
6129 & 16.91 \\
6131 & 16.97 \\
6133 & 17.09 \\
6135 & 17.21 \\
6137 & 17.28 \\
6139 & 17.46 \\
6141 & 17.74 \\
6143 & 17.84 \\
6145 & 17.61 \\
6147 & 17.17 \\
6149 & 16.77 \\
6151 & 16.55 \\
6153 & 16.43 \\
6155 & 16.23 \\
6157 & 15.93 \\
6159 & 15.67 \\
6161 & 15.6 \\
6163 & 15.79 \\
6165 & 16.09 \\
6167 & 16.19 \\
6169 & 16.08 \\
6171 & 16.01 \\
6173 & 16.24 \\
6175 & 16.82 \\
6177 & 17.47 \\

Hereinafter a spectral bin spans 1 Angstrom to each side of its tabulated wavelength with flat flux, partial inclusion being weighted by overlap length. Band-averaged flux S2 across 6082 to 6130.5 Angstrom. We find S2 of 16.3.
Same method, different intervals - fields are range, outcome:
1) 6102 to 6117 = 16.9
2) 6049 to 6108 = 17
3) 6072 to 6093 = 17.6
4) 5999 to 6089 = 17.8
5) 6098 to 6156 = 16.7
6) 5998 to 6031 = 17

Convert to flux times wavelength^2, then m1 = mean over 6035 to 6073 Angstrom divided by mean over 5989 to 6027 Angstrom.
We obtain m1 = 1.1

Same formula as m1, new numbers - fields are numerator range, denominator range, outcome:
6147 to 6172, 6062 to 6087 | 0.93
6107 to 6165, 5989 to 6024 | 1.04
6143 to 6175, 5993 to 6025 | 1.03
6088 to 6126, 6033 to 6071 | 0.89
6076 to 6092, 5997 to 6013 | 1.11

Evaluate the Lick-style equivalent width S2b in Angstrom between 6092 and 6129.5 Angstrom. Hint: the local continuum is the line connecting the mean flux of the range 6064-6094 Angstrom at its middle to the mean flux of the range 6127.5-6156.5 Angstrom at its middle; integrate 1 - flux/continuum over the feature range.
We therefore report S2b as 3.0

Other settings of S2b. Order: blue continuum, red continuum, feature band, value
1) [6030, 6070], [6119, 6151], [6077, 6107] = 2.9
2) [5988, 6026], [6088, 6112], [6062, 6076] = -1.7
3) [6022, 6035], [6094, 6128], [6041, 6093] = -3.3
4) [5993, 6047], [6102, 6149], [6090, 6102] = 2.1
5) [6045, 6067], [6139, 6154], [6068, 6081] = 0.1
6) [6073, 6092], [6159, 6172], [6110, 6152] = -1.0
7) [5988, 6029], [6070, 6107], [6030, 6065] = -3.6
